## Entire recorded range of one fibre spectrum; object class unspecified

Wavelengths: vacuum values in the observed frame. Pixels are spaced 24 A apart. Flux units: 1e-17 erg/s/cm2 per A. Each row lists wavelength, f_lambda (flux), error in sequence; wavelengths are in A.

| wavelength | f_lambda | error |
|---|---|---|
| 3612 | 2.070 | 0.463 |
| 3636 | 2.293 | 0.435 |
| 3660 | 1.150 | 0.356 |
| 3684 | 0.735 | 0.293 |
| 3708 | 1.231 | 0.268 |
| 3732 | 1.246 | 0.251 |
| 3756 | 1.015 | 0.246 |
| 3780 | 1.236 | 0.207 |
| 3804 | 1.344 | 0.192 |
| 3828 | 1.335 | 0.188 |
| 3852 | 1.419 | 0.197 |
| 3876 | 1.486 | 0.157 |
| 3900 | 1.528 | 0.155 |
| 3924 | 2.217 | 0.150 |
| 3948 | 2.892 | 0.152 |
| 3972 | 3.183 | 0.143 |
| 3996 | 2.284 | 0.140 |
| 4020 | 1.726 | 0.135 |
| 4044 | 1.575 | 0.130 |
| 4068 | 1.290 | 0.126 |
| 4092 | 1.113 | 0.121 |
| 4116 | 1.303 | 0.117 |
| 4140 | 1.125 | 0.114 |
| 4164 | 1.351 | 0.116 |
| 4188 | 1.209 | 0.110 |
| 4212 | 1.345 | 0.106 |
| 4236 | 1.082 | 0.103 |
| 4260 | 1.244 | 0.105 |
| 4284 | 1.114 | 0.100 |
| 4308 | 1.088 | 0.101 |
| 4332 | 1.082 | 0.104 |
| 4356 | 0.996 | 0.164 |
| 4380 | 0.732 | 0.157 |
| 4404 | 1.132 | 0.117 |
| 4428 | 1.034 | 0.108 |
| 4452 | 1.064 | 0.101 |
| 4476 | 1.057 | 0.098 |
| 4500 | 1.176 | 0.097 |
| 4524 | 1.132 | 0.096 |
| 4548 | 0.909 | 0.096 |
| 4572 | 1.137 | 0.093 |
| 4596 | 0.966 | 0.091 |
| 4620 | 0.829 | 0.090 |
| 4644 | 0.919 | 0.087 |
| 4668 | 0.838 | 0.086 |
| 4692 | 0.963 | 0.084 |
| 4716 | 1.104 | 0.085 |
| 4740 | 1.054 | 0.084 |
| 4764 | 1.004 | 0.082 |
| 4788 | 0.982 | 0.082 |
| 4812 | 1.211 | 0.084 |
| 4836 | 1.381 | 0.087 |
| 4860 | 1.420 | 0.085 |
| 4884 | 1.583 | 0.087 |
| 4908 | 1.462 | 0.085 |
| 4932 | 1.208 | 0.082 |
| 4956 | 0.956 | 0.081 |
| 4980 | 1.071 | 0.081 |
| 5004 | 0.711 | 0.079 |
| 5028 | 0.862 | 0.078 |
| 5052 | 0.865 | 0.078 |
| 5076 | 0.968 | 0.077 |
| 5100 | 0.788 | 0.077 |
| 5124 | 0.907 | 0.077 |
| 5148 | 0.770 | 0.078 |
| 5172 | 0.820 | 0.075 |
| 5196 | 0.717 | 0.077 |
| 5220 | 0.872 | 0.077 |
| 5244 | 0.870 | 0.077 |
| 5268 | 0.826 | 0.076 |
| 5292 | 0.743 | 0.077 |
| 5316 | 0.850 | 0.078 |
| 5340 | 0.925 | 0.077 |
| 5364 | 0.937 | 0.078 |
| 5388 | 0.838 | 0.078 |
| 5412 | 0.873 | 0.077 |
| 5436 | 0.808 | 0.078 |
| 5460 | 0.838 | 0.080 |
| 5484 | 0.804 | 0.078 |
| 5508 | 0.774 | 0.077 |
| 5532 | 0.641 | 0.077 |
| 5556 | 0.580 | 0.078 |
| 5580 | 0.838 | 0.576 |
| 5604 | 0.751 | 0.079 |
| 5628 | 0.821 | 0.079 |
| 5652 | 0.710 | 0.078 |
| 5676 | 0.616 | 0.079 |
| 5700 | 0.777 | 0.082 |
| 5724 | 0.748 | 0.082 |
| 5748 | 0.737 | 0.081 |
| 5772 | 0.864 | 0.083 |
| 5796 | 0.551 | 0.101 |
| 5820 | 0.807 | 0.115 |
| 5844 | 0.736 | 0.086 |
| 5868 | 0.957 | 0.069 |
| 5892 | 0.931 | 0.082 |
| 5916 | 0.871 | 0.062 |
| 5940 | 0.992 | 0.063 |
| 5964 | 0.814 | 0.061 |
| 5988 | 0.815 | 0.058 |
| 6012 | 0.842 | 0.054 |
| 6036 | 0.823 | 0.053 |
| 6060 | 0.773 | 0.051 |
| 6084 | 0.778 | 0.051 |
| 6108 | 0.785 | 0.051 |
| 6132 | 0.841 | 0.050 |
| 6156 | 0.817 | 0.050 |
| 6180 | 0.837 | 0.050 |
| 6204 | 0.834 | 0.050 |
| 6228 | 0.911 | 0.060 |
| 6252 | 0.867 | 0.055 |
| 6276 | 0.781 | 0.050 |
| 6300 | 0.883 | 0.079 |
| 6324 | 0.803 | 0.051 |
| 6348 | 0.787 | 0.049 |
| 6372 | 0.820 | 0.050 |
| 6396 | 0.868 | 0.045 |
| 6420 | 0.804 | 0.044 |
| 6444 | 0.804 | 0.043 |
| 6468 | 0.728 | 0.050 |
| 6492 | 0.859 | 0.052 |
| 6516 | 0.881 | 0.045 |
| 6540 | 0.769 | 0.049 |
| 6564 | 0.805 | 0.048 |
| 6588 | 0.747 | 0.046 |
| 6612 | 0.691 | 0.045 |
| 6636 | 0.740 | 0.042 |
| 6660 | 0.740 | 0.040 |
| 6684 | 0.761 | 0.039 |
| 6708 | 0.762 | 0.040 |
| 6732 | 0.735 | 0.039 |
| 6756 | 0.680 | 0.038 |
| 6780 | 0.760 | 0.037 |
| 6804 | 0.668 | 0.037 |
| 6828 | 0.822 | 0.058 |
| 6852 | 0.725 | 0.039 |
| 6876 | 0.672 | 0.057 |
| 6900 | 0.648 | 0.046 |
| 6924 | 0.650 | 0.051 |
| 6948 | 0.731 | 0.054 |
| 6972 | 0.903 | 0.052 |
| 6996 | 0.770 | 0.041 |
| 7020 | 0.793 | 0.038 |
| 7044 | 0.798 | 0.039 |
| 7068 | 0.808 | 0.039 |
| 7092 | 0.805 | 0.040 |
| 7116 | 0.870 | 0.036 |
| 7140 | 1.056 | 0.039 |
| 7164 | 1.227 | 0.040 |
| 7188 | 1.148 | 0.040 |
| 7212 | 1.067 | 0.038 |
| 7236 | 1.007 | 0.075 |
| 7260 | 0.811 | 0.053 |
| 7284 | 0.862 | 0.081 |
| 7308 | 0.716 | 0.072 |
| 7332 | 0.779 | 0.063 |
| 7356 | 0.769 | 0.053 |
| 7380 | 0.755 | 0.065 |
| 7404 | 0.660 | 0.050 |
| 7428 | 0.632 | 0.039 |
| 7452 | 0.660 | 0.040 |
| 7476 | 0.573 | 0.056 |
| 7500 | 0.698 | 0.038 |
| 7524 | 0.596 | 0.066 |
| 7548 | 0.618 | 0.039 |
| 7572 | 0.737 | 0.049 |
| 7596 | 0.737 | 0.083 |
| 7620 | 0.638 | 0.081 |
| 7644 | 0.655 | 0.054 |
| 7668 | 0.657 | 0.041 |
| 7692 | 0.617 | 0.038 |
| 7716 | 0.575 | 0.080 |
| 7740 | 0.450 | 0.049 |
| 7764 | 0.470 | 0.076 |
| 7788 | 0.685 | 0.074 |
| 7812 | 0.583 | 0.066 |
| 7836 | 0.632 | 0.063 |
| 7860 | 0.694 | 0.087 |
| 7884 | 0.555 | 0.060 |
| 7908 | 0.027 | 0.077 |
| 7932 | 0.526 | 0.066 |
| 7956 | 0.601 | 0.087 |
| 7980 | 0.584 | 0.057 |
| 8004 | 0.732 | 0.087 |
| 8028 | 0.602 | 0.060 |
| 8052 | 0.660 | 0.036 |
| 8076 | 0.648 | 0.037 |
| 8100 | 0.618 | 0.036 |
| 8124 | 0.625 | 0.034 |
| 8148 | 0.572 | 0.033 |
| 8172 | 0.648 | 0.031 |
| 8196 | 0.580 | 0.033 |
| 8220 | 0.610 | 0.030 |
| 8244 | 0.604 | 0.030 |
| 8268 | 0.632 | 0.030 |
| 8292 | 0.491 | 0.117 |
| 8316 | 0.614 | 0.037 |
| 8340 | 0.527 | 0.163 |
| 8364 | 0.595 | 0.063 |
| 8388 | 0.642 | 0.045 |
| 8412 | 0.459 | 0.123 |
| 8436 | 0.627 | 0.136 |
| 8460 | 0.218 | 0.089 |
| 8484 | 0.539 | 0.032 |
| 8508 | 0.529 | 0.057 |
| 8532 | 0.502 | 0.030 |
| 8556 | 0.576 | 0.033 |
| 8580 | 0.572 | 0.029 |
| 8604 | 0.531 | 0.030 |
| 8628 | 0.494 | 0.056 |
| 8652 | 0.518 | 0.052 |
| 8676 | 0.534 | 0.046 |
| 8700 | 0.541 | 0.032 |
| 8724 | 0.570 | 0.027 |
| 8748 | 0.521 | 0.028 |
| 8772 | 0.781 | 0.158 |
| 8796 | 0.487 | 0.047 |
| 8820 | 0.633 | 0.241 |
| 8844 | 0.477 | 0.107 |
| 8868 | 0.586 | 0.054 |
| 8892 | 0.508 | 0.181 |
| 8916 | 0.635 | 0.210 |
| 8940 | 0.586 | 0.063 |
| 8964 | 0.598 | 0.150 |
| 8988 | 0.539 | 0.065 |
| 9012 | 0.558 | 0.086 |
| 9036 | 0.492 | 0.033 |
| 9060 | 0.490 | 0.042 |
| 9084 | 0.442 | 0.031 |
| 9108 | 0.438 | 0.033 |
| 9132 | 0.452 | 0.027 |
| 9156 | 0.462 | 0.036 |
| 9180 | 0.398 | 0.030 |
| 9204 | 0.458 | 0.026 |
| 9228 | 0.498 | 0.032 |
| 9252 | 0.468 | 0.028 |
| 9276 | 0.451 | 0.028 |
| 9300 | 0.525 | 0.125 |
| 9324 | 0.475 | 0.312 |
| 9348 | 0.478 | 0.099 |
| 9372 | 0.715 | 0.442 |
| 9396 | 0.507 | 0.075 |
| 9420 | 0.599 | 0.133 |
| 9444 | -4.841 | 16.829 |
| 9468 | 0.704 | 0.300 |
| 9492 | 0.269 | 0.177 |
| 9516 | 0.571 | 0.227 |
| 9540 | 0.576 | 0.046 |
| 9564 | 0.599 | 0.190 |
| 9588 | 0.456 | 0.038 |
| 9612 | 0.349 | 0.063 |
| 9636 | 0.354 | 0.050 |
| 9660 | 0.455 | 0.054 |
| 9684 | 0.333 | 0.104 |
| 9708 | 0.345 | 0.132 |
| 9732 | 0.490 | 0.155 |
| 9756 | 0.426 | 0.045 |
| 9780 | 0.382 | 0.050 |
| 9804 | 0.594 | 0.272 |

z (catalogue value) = 1.56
